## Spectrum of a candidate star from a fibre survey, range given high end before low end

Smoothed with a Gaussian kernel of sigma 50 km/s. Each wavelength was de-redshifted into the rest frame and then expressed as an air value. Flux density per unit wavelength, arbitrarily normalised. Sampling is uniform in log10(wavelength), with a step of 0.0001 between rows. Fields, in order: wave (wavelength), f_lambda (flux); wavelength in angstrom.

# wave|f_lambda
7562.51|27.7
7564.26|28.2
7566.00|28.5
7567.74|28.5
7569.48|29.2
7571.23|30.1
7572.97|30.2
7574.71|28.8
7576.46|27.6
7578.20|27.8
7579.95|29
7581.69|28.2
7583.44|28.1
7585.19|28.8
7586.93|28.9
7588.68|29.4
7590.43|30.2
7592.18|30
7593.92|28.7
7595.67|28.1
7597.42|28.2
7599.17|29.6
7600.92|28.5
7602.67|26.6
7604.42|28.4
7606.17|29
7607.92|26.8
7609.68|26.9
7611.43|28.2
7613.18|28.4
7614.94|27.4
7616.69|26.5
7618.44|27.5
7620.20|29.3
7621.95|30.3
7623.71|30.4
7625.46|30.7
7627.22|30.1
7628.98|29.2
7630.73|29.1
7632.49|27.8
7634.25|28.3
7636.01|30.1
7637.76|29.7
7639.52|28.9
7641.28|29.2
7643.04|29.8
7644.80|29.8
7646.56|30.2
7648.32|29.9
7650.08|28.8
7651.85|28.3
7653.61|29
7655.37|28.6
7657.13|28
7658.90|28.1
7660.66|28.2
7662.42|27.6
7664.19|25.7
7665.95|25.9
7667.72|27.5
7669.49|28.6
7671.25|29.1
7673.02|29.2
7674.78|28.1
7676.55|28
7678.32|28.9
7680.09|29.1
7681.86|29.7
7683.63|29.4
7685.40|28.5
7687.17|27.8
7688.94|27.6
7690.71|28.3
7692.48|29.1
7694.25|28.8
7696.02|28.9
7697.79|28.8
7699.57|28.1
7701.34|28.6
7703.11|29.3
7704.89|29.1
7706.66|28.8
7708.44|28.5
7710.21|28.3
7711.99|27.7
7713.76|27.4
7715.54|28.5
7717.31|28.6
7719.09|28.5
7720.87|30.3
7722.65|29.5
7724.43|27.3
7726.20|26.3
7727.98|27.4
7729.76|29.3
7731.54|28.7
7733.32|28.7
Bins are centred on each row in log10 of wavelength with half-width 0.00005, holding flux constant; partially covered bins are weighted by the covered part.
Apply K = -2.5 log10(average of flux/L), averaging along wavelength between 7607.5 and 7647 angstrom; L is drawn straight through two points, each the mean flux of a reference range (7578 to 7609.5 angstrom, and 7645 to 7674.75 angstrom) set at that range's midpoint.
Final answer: -0.02 mag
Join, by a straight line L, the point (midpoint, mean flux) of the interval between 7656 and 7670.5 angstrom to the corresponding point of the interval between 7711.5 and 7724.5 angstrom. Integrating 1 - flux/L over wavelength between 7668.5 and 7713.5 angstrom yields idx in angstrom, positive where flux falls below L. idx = -1.0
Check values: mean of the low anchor 27.5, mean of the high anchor 28.6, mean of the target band 28.6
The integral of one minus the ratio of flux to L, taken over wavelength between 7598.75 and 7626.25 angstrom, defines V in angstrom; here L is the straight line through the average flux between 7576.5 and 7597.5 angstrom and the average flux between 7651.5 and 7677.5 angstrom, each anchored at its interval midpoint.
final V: 0.1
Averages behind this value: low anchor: 28.8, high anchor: 28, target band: 28.4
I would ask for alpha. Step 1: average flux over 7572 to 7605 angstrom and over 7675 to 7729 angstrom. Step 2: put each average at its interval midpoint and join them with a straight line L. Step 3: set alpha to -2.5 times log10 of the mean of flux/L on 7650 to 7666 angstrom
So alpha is 0.03 mag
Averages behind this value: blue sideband 28.7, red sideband 28.5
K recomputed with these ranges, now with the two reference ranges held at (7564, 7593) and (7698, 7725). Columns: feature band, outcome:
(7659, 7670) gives 0.06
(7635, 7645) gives -0.03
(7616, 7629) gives -0.02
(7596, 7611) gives 0.03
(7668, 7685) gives -0.01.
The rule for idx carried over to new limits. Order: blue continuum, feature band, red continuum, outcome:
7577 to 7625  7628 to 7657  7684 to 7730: -0.7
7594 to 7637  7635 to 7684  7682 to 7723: -0.1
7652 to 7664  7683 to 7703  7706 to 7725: -0.1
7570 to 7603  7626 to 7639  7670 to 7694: -0.2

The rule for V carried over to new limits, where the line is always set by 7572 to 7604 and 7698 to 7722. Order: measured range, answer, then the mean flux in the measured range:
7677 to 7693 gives 0.0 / 28.7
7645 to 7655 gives -0.2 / 29.2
